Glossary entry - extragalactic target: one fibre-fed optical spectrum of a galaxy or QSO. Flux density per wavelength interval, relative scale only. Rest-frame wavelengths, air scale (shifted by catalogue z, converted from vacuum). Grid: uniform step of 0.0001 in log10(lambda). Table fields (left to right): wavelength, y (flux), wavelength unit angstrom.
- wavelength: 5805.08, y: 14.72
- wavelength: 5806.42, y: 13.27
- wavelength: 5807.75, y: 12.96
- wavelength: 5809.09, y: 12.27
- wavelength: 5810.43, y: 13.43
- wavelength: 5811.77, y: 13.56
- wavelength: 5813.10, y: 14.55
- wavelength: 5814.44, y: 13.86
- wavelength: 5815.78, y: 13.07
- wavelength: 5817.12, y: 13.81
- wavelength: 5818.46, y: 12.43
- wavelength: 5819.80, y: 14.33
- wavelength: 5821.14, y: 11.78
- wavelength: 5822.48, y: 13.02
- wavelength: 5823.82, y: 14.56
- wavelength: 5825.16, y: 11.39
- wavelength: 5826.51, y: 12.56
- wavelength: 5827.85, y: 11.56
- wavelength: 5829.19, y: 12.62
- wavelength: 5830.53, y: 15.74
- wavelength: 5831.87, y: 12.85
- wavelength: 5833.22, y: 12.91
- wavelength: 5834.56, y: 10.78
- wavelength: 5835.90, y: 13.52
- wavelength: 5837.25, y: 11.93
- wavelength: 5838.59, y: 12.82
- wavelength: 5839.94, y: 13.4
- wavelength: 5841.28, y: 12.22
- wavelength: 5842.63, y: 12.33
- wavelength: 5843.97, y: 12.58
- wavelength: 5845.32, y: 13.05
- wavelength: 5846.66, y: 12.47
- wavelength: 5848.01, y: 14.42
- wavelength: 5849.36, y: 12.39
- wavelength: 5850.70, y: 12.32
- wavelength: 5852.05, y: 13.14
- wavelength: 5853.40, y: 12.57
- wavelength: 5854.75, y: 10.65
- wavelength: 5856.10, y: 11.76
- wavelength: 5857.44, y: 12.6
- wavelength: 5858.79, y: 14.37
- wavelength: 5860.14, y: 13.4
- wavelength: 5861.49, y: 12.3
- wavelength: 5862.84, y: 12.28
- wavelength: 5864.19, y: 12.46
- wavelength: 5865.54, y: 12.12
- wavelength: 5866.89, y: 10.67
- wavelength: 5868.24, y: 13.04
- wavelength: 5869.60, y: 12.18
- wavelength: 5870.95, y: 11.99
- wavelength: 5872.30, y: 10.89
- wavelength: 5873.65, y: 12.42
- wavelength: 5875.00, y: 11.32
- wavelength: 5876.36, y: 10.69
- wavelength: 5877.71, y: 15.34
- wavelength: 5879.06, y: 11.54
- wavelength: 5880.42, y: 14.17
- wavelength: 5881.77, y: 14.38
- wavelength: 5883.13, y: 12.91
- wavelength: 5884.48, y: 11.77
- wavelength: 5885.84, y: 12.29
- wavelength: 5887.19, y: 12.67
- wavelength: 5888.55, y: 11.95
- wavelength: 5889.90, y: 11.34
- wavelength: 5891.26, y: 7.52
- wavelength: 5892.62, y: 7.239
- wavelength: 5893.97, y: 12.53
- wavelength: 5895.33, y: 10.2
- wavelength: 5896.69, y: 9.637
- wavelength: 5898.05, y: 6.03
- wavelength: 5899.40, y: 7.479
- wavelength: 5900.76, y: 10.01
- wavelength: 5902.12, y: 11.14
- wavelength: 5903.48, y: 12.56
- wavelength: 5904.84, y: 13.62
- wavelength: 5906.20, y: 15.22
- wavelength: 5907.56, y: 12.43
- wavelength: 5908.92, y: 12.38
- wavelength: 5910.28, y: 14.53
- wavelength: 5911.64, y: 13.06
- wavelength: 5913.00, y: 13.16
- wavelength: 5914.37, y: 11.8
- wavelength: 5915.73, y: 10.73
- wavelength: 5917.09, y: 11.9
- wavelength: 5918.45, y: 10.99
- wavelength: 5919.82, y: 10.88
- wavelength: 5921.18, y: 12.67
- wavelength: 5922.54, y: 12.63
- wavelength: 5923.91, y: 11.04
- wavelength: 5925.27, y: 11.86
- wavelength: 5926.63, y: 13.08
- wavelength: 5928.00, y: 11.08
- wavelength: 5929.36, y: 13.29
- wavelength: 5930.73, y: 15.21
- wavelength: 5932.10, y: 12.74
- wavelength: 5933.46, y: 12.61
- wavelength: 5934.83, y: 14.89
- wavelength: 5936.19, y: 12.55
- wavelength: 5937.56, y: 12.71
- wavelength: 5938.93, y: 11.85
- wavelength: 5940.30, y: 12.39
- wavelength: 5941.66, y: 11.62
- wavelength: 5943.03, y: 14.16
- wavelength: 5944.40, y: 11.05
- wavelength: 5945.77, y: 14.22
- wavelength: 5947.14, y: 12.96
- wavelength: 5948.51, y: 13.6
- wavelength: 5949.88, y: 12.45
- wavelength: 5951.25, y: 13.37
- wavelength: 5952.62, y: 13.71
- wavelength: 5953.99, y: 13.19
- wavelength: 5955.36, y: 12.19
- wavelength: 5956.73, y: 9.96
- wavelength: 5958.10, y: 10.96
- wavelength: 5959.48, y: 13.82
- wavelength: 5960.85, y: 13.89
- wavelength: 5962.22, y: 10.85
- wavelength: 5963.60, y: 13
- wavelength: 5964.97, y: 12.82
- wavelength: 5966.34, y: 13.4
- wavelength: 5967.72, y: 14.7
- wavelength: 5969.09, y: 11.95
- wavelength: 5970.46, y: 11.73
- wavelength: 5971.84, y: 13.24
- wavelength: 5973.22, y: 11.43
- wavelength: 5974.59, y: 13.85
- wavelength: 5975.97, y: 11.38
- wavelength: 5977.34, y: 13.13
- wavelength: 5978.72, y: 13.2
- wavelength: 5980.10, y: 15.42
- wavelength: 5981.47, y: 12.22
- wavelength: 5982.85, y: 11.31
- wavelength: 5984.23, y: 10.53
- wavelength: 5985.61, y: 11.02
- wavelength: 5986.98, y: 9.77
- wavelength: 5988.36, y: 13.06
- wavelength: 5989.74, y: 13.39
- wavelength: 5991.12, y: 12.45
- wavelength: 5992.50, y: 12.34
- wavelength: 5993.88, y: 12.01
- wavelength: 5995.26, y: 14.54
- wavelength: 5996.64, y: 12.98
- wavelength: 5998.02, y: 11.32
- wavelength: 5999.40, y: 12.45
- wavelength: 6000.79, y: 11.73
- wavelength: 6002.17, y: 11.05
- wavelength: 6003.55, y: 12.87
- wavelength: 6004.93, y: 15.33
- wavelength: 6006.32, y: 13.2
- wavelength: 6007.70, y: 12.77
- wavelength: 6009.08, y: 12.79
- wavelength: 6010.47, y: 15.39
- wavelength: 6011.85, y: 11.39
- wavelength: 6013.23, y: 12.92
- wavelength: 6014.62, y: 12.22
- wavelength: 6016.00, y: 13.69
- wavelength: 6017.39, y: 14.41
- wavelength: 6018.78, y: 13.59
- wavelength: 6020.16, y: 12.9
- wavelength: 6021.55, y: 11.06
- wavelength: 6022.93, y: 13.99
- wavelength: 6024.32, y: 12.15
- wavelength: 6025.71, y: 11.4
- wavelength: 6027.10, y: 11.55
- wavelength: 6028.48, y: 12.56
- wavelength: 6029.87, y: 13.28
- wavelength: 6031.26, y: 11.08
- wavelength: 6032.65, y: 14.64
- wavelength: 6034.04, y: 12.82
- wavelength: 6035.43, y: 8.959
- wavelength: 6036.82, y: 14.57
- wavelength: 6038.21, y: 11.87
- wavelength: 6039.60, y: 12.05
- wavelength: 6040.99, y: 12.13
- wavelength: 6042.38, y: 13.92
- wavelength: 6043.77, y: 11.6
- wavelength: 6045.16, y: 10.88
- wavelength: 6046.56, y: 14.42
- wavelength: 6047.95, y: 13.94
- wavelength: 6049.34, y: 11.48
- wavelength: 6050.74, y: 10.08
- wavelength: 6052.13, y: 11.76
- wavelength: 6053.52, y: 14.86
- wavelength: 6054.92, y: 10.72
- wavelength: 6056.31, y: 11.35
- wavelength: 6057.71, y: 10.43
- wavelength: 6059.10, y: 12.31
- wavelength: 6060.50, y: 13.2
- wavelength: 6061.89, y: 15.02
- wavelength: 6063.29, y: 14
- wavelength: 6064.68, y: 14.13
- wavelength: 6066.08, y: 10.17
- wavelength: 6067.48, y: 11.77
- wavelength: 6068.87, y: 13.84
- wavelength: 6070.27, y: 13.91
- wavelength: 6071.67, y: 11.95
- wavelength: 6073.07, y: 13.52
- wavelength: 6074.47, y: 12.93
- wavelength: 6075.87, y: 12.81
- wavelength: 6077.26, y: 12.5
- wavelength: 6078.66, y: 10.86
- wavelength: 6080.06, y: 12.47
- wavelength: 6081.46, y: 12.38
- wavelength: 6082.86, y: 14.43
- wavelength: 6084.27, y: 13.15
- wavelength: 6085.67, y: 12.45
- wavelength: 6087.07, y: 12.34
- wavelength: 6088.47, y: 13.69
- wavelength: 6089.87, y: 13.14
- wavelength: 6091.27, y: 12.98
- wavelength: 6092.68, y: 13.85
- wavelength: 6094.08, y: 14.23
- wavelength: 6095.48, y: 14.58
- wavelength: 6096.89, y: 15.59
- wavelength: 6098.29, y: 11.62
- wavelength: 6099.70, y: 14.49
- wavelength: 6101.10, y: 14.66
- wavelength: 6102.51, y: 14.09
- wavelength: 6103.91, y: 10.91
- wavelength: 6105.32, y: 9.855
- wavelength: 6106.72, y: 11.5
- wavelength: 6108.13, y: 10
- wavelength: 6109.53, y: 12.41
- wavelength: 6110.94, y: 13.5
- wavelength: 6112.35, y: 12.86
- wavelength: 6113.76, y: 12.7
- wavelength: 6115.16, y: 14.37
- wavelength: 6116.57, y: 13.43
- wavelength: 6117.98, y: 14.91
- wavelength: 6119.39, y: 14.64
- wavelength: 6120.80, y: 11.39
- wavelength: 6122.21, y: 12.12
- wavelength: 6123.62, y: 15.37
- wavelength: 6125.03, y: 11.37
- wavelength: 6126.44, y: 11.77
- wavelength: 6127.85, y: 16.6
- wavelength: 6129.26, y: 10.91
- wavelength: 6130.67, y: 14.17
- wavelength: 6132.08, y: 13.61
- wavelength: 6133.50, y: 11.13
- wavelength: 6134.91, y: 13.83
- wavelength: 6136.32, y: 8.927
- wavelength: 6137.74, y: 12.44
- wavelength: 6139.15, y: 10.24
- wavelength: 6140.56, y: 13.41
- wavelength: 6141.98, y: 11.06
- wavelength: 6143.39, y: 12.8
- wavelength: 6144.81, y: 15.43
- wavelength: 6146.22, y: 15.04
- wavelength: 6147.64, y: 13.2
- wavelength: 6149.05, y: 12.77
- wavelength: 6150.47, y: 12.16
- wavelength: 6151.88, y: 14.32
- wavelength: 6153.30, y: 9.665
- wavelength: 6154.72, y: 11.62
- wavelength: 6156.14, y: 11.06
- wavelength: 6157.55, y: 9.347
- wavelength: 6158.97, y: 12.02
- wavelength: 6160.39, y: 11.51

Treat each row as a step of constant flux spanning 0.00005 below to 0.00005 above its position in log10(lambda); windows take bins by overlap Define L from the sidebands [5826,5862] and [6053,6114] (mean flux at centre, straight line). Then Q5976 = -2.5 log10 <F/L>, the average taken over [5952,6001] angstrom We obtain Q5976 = 0.03 mag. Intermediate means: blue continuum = 12.7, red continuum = 12.8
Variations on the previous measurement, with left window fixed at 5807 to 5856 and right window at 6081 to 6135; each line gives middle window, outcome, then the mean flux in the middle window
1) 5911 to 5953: 0.03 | 12.6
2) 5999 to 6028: 0.02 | 12.8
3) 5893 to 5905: 0.26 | 10.1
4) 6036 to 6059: 0.07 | 12.2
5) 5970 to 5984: 0.03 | 12.6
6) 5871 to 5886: 0.03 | 12.5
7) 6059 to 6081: 0.02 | 12.8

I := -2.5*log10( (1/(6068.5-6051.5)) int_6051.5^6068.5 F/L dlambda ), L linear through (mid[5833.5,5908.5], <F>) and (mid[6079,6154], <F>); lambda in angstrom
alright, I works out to 0.02 mag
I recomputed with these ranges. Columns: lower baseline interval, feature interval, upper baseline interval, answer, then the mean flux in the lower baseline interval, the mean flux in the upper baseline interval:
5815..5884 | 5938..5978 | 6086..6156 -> 0.008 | 12.7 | 12.9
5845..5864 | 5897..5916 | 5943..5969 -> 0.092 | 12.7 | 12.8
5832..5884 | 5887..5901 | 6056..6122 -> 0.297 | 12.5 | 12.9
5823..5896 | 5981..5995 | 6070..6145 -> 0.064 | 12.3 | 12.9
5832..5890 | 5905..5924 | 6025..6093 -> 0.004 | 12.5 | 12.6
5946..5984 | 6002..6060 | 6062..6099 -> 0.032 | 12.7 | 13.1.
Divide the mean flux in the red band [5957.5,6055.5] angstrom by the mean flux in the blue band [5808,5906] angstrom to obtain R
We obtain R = 1.03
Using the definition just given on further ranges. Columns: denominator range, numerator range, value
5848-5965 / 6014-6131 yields 1.05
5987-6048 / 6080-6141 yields 1.02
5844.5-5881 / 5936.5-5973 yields 1.02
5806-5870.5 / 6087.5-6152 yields 1.02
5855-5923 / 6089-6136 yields 1.10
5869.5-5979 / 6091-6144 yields 1.05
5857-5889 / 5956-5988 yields 0.99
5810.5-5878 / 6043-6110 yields 1.00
